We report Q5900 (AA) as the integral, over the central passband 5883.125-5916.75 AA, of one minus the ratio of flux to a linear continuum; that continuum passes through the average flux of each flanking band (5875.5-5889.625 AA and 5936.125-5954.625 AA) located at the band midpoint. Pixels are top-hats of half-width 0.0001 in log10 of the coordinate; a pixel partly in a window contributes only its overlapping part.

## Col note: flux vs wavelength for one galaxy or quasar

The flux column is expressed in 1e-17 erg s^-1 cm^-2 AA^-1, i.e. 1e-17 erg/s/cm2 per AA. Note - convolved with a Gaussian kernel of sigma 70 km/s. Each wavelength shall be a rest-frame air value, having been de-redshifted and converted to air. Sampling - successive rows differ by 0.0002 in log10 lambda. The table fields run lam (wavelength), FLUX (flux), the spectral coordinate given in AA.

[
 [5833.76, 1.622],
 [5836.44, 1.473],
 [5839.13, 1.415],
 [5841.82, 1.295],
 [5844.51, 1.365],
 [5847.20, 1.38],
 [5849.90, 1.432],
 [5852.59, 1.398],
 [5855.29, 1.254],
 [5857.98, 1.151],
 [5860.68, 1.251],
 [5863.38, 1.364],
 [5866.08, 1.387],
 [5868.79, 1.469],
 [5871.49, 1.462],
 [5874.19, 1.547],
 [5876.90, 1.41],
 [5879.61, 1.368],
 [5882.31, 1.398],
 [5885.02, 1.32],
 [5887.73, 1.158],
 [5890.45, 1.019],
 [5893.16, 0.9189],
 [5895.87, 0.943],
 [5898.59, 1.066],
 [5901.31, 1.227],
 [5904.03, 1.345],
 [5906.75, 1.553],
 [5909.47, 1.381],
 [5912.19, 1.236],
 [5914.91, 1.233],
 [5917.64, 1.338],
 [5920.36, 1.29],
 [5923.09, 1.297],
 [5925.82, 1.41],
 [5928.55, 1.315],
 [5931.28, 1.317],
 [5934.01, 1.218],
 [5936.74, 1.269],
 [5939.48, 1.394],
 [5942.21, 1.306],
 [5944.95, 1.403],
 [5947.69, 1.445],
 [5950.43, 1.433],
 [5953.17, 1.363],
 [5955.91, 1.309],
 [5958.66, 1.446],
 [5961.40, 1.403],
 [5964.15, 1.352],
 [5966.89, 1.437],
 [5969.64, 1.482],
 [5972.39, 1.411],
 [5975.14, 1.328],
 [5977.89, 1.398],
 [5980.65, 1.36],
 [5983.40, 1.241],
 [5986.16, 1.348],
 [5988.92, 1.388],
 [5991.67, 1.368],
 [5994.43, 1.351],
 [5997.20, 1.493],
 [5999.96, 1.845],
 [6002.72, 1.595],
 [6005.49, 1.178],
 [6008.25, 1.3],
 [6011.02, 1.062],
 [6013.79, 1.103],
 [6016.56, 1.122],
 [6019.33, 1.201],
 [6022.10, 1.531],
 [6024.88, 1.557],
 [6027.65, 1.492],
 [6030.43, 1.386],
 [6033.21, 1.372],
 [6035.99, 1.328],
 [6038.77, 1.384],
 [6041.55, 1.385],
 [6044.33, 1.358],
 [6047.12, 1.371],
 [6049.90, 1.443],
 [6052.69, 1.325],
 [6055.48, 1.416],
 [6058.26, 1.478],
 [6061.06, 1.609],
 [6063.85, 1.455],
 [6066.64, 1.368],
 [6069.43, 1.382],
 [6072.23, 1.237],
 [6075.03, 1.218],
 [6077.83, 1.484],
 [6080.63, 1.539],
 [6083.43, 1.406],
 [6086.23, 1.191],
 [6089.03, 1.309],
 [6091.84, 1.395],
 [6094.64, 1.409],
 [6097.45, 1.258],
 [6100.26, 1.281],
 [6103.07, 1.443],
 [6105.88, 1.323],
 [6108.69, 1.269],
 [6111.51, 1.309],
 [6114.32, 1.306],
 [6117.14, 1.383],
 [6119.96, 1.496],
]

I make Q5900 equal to 3.3 AA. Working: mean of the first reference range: 1.32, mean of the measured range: 1.2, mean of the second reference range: 1.38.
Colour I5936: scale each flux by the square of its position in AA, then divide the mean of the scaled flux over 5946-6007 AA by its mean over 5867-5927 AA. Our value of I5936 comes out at 1.1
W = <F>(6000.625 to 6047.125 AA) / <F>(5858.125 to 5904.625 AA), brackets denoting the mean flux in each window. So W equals 1.1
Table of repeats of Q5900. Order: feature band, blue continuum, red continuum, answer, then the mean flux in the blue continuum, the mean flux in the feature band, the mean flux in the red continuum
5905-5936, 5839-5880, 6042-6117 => 1.01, 1.37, 1.33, 1.37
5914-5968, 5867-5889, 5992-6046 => 1.28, 1.39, 1.35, 1.37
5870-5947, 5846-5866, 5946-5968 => 3.91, 1.32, 1.29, 1.4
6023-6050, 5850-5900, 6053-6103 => -1.00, 1.28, 1.41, 1.38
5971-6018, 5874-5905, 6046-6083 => -0.57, 1.21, 1.35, 1.41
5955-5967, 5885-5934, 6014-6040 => -0.87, 1.24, 1.39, 1.36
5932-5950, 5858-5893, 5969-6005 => 0.52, 1.32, 1.34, 1.42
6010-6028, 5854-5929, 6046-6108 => 0.82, 1.29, 1.29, 1.38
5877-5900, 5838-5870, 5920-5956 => 3.10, 1.35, 1.16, 1.34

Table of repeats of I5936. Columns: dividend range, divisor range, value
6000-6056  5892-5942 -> 1.11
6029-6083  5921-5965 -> 1.07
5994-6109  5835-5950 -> 1.10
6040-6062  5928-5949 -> 1.10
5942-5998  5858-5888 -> 1.04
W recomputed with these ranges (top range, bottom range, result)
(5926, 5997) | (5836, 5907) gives 1.05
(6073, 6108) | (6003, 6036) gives 1.03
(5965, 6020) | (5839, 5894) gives 1.02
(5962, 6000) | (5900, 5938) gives 1.06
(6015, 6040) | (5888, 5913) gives 1.16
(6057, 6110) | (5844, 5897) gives 1.05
